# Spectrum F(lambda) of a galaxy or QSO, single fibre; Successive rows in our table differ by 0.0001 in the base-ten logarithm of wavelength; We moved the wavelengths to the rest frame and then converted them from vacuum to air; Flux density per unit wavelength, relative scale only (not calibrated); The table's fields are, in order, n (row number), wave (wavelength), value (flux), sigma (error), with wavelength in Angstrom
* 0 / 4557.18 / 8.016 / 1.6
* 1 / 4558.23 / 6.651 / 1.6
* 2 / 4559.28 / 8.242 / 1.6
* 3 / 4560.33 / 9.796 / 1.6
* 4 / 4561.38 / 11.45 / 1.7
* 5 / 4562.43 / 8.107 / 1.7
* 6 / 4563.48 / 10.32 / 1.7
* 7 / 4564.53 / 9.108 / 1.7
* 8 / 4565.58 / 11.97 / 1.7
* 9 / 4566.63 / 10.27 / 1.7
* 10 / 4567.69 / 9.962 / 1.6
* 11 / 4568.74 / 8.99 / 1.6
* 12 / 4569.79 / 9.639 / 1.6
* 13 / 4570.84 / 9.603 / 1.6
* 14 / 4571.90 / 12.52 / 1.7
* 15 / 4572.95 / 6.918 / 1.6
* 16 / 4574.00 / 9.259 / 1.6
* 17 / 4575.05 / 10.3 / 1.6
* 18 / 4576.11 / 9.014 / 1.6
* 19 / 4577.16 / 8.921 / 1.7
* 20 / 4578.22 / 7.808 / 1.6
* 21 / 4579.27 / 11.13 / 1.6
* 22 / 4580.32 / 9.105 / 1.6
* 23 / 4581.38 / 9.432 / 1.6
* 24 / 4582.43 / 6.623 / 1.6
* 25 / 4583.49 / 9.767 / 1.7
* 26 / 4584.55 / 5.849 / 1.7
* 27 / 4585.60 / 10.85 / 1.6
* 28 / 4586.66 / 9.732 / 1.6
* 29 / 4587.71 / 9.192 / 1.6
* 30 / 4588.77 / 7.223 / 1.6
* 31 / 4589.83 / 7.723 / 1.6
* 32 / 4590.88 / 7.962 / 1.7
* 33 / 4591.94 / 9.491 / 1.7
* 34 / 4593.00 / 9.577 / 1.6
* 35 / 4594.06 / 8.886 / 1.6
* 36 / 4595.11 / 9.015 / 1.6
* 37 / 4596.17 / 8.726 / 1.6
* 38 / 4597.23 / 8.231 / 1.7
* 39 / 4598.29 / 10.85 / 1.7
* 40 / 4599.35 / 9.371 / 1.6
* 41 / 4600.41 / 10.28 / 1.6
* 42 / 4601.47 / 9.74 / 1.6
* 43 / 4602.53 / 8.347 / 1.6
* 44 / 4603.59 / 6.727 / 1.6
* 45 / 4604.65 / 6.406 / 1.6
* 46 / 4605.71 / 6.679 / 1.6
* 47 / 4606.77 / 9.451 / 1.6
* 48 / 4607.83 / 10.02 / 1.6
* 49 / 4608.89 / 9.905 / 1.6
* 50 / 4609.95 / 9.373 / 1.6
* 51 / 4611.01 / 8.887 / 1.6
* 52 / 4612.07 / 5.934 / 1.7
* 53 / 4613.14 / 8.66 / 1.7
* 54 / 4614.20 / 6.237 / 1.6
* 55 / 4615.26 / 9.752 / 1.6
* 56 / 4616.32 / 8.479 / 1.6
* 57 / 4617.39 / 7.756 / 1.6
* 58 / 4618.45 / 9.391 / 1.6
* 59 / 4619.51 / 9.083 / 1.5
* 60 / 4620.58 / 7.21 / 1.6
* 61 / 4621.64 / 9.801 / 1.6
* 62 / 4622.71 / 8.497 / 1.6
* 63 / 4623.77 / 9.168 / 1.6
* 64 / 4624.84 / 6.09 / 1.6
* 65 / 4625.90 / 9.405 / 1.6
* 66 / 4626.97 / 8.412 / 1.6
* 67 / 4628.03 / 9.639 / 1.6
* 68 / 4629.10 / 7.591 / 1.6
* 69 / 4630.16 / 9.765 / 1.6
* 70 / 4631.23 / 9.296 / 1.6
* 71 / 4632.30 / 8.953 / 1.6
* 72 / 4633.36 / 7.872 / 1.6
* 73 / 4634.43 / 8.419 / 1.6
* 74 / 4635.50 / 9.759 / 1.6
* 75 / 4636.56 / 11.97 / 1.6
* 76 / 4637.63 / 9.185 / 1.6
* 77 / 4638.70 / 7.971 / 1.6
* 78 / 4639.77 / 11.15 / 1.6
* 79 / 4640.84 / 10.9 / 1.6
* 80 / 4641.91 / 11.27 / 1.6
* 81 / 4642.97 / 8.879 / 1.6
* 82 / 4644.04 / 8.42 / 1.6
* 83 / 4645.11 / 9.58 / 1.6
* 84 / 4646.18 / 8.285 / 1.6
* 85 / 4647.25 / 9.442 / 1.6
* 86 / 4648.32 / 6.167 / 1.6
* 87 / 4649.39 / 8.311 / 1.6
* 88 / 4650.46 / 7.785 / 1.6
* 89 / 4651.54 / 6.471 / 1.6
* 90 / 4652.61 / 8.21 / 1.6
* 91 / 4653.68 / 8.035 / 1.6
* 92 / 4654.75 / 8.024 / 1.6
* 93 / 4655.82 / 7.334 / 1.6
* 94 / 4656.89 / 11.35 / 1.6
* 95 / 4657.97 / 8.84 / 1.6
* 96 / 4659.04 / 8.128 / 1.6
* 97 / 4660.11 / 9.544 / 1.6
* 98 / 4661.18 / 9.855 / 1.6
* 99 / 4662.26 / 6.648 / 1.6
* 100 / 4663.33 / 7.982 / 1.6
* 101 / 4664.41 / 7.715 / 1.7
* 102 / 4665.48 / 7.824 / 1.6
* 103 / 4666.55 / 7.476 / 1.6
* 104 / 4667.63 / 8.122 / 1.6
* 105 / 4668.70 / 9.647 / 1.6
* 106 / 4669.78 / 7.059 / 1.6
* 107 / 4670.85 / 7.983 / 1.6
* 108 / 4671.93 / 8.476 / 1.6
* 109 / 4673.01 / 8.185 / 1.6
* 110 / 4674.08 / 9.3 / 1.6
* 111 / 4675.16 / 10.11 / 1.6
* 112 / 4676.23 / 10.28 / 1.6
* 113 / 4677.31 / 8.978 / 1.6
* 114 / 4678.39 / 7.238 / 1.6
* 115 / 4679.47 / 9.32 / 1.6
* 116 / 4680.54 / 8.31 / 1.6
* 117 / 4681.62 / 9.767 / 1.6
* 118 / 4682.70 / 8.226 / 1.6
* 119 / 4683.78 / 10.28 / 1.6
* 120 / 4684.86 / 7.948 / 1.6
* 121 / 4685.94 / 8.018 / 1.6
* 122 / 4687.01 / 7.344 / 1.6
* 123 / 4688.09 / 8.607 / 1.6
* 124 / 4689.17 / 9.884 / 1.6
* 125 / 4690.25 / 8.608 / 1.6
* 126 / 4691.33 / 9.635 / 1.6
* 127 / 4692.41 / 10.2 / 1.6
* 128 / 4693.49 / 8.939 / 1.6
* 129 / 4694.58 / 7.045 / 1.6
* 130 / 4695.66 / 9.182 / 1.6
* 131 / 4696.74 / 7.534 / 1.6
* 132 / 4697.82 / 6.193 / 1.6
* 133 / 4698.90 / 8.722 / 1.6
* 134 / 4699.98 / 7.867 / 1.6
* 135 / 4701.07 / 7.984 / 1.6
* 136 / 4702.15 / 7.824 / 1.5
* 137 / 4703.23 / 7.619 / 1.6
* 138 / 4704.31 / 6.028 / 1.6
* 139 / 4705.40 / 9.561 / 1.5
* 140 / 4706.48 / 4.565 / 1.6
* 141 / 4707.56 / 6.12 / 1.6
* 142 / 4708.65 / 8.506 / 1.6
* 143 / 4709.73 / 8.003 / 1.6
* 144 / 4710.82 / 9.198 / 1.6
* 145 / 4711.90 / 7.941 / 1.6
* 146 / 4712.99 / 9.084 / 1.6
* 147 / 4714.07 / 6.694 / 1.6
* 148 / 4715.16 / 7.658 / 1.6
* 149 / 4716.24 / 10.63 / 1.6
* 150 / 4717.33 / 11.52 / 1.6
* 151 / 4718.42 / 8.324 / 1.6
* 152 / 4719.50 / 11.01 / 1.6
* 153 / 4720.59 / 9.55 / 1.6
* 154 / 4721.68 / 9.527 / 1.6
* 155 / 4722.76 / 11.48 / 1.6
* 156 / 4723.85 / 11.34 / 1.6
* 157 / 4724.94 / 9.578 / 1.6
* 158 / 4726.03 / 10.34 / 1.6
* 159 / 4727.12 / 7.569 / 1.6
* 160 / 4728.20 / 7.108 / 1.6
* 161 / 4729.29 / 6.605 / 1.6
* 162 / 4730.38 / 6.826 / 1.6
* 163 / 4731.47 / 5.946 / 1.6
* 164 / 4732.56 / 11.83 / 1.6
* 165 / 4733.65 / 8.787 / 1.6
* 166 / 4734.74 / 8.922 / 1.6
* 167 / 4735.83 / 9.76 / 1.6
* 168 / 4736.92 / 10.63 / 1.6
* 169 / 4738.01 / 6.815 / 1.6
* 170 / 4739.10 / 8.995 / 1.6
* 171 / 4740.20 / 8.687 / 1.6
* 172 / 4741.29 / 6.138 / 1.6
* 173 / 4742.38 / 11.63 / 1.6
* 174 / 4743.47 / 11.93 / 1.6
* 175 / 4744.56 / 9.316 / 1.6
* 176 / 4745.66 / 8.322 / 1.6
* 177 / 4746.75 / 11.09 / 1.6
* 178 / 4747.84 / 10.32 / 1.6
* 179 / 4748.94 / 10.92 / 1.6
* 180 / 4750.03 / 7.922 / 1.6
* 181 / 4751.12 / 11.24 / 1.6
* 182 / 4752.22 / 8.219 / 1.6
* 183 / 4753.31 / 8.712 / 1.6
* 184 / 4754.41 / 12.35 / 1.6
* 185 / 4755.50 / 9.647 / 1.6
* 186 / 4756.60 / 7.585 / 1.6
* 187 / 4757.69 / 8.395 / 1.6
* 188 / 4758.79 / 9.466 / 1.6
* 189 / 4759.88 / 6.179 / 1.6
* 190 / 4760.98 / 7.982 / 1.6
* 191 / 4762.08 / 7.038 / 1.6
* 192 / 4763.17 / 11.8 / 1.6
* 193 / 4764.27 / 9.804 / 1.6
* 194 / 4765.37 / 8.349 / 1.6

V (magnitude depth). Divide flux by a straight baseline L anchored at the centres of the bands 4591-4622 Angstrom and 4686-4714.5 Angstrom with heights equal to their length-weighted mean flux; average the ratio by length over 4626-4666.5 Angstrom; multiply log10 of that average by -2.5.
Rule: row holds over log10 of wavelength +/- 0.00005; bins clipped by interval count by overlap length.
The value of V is -0.05 mag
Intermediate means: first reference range 8.68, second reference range 8.04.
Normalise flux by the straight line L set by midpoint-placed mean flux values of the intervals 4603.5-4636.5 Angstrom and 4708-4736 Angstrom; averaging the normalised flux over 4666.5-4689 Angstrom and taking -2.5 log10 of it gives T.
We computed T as 0.02 mag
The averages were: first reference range 8.55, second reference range 8.97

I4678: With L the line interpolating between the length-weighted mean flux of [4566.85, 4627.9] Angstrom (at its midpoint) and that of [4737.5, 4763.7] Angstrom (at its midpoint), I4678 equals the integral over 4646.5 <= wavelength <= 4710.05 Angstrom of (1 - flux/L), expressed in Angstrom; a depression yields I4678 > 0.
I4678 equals 5.2 Angstrom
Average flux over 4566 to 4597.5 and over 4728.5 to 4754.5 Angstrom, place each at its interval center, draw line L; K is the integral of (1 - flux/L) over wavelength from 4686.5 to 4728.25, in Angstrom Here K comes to 2.5 Angstrom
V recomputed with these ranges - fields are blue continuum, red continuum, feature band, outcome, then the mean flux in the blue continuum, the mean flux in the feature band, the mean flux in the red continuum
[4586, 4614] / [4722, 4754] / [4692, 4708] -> 0.18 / 8.69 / 7.68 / 9.22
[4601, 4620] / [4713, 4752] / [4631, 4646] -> -0.11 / 8.38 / 9.52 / 9.27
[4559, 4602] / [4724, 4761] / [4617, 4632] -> 0.07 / 9.3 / 8.66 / 9.03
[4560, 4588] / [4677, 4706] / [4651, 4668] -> 0.06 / 9.47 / 8.22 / 8.39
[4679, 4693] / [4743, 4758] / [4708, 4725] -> 0.00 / 8.94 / 9.35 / 9.72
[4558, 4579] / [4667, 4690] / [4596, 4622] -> 0.07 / 9.5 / 8.6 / 8.71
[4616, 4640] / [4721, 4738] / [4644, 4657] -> 0.10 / 8.88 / 8.16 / 9.02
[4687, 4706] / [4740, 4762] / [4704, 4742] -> 0.02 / 8.28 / 8.64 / 9.26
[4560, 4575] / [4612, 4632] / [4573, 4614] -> 0.05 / 9.87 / 8.76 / 8.49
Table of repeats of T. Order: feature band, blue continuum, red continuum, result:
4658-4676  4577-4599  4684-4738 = 0.03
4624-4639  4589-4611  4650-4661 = -0.04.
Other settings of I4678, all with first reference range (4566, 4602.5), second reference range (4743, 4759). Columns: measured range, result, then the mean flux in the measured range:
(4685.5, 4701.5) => 1.9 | 8.39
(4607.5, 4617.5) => 0.8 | 8.5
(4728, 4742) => 1.9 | 8.3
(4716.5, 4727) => -0.7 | 10.2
